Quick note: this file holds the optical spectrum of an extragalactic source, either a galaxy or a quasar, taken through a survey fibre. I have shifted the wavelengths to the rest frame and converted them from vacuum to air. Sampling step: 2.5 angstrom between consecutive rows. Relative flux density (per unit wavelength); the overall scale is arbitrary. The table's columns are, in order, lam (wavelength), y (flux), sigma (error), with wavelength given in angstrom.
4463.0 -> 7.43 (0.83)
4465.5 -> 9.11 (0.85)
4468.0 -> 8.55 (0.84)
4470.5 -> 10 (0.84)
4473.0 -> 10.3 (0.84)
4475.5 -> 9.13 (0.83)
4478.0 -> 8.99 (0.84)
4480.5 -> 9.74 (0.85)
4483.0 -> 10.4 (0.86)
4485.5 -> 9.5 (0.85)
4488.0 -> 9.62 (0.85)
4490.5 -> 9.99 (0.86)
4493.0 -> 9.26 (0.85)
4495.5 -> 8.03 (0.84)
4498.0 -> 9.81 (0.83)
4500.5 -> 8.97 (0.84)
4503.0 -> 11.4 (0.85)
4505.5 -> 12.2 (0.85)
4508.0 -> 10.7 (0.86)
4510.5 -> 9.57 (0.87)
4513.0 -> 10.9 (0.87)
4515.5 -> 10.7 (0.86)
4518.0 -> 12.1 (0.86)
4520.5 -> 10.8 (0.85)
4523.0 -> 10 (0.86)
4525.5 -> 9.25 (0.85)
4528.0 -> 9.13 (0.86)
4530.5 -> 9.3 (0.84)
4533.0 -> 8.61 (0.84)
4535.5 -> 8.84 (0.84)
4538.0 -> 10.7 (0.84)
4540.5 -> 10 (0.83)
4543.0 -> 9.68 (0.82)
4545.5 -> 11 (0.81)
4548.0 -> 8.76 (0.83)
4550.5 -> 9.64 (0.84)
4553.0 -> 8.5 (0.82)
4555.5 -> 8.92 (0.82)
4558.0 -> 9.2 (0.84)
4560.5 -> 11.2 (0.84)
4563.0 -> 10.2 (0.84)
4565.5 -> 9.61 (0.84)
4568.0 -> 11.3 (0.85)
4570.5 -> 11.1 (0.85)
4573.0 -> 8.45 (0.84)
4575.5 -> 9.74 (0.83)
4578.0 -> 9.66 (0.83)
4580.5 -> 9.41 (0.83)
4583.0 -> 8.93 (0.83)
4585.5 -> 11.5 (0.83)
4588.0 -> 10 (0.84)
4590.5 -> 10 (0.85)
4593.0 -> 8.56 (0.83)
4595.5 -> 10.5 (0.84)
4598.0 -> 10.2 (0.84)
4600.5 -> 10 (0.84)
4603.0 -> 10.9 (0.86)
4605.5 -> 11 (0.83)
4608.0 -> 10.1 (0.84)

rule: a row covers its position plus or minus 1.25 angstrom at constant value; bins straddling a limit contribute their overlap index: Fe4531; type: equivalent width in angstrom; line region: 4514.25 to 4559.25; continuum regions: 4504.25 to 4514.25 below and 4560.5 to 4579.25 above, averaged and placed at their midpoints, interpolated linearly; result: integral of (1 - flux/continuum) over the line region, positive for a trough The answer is 3.3 angstrom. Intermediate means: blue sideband 10.8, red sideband 10.1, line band 9.73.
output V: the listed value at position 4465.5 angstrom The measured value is 9.11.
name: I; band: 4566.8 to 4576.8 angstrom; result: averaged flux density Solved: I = 10.1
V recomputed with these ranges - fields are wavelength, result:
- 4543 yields 9.68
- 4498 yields 9.81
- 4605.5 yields 11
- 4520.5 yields 10.8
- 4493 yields 9.26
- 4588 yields 10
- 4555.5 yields 8.92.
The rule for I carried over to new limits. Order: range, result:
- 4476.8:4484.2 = 9.71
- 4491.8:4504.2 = 9.49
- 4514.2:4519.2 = 11.4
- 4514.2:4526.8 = 10.6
